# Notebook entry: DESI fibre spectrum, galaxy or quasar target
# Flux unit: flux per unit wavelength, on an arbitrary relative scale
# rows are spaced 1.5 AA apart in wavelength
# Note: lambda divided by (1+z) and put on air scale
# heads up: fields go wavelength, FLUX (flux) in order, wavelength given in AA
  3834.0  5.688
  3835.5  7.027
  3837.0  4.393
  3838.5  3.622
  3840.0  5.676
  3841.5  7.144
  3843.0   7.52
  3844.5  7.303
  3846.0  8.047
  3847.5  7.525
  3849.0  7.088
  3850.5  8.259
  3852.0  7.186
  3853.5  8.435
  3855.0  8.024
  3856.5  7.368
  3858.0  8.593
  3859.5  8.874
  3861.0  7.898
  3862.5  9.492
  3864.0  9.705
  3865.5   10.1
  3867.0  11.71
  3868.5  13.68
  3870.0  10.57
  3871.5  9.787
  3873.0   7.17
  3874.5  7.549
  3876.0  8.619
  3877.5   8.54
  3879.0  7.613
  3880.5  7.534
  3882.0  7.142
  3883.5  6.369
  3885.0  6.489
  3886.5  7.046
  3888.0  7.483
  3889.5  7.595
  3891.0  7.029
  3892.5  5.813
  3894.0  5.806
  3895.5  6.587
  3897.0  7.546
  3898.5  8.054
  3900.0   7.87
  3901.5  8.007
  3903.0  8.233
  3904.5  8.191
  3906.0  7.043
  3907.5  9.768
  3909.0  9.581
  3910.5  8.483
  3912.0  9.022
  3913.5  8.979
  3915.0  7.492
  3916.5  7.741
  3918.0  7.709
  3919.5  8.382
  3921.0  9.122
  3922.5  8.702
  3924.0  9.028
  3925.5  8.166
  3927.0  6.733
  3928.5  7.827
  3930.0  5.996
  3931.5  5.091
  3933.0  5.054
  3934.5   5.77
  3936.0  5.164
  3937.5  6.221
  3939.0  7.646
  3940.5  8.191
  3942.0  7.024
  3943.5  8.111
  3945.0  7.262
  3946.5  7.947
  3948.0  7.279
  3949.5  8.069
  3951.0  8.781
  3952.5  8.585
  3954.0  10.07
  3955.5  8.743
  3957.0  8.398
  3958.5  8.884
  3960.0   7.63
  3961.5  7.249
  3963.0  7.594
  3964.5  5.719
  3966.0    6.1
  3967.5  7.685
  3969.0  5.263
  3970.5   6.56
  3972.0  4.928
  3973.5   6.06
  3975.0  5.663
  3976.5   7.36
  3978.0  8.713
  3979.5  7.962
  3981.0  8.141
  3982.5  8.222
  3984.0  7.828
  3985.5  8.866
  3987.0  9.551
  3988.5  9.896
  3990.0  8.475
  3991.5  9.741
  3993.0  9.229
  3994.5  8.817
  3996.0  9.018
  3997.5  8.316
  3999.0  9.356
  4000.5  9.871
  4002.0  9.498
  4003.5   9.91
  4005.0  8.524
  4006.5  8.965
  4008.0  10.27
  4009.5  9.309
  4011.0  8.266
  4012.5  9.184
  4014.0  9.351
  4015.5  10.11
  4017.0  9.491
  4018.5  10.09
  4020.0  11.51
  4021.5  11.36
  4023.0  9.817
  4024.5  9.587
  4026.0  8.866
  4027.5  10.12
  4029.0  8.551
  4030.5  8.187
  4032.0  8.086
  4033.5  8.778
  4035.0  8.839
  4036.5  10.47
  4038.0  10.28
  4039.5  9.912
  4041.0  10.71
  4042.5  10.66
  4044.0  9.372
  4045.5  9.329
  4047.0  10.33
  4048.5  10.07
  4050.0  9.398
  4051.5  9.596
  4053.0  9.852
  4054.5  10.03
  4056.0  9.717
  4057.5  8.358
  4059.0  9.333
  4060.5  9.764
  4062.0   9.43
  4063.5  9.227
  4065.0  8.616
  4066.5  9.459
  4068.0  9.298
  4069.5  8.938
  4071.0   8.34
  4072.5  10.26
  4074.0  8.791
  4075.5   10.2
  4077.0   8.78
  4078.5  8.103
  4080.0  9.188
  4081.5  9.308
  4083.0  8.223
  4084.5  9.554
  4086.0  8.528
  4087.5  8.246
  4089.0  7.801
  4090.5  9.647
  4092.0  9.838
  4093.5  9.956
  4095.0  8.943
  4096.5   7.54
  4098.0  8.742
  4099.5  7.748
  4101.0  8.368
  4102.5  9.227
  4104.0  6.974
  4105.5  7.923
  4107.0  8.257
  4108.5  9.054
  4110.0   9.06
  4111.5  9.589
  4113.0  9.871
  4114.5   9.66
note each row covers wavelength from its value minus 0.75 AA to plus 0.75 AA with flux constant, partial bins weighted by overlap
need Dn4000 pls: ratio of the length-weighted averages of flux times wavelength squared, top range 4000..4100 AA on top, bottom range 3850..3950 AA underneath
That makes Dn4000 1.27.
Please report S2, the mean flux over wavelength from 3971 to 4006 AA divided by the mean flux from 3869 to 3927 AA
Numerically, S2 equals 1.1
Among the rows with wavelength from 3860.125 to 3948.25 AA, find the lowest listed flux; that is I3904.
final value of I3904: 5.054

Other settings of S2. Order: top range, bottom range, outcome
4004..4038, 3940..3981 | 1.26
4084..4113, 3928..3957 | 1.19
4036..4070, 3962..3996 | 1.26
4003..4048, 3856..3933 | 1.19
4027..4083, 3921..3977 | 1.30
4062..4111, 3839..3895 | 1.10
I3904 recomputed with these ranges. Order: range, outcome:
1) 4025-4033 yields 8.086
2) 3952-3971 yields 5.263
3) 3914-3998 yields 4.928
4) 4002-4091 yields 7.801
